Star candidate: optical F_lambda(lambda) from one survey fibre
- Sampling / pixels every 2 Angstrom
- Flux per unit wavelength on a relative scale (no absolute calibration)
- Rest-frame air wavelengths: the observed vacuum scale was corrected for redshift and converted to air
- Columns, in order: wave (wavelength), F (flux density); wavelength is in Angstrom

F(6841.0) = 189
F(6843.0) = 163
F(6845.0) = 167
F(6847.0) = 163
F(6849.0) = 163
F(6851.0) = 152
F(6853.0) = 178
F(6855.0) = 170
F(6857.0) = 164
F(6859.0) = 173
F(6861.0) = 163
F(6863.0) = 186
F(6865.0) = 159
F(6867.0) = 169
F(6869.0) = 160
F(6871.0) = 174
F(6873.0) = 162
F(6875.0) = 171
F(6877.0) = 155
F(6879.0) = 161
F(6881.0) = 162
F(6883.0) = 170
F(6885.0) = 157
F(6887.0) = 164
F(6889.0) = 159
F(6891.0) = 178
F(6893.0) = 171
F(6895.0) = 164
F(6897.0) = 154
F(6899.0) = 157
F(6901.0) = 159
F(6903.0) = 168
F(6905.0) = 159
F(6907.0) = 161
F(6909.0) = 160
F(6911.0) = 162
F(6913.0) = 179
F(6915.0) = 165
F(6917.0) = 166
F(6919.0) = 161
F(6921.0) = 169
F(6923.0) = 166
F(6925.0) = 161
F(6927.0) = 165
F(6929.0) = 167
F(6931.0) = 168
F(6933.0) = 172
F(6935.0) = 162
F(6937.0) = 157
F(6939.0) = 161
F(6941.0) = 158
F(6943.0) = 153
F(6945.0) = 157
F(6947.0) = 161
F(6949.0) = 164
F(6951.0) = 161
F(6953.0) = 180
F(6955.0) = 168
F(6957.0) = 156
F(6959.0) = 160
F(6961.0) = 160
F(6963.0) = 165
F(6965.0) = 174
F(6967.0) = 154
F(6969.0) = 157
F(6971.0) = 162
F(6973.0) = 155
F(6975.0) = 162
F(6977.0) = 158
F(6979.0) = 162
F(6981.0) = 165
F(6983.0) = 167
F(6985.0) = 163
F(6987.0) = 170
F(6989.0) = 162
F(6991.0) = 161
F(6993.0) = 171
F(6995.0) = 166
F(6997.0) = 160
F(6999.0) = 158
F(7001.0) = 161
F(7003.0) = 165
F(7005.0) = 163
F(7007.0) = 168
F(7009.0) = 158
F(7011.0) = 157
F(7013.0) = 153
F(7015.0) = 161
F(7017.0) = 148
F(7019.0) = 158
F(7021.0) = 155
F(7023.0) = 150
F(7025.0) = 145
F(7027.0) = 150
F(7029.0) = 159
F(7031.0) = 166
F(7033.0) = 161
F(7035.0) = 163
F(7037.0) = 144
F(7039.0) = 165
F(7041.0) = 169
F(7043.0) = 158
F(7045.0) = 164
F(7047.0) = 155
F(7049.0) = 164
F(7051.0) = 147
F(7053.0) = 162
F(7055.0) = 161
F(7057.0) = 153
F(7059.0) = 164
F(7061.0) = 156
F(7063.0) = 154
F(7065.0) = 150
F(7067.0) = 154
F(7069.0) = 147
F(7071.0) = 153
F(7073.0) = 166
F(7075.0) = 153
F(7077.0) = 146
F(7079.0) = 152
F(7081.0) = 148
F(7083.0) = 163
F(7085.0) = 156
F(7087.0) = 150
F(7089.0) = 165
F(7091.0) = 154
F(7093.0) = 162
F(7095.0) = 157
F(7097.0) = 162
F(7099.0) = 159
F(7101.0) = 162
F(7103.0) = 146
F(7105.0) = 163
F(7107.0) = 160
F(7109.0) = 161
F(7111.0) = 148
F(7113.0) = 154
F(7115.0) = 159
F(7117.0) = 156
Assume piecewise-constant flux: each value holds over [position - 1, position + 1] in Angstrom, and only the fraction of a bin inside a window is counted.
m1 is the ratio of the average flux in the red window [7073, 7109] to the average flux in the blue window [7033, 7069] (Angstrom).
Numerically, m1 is 0.99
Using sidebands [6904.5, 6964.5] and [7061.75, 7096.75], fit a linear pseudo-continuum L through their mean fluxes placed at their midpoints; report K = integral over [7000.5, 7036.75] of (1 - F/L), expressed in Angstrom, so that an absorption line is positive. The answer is 0.2 Angstrom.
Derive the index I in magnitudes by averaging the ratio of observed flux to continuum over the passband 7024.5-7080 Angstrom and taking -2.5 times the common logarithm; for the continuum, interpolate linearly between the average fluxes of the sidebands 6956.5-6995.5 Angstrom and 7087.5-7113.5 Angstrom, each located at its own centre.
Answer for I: 0.02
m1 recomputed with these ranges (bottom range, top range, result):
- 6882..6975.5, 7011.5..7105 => 0.96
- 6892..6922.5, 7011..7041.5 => 0.95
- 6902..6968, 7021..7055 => 0.96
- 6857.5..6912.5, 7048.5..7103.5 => 0.95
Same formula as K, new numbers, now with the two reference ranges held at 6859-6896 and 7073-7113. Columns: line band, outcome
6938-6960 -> 0.1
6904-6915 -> 0.0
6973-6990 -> -0.2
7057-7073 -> 0.3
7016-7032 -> 0.6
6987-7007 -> -0.4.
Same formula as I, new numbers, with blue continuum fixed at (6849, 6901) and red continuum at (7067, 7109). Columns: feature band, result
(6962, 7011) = -0.015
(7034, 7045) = -0.013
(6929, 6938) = -0.015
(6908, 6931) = -0.016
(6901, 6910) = 0.015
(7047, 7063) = 0.000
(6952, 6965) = -0.026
